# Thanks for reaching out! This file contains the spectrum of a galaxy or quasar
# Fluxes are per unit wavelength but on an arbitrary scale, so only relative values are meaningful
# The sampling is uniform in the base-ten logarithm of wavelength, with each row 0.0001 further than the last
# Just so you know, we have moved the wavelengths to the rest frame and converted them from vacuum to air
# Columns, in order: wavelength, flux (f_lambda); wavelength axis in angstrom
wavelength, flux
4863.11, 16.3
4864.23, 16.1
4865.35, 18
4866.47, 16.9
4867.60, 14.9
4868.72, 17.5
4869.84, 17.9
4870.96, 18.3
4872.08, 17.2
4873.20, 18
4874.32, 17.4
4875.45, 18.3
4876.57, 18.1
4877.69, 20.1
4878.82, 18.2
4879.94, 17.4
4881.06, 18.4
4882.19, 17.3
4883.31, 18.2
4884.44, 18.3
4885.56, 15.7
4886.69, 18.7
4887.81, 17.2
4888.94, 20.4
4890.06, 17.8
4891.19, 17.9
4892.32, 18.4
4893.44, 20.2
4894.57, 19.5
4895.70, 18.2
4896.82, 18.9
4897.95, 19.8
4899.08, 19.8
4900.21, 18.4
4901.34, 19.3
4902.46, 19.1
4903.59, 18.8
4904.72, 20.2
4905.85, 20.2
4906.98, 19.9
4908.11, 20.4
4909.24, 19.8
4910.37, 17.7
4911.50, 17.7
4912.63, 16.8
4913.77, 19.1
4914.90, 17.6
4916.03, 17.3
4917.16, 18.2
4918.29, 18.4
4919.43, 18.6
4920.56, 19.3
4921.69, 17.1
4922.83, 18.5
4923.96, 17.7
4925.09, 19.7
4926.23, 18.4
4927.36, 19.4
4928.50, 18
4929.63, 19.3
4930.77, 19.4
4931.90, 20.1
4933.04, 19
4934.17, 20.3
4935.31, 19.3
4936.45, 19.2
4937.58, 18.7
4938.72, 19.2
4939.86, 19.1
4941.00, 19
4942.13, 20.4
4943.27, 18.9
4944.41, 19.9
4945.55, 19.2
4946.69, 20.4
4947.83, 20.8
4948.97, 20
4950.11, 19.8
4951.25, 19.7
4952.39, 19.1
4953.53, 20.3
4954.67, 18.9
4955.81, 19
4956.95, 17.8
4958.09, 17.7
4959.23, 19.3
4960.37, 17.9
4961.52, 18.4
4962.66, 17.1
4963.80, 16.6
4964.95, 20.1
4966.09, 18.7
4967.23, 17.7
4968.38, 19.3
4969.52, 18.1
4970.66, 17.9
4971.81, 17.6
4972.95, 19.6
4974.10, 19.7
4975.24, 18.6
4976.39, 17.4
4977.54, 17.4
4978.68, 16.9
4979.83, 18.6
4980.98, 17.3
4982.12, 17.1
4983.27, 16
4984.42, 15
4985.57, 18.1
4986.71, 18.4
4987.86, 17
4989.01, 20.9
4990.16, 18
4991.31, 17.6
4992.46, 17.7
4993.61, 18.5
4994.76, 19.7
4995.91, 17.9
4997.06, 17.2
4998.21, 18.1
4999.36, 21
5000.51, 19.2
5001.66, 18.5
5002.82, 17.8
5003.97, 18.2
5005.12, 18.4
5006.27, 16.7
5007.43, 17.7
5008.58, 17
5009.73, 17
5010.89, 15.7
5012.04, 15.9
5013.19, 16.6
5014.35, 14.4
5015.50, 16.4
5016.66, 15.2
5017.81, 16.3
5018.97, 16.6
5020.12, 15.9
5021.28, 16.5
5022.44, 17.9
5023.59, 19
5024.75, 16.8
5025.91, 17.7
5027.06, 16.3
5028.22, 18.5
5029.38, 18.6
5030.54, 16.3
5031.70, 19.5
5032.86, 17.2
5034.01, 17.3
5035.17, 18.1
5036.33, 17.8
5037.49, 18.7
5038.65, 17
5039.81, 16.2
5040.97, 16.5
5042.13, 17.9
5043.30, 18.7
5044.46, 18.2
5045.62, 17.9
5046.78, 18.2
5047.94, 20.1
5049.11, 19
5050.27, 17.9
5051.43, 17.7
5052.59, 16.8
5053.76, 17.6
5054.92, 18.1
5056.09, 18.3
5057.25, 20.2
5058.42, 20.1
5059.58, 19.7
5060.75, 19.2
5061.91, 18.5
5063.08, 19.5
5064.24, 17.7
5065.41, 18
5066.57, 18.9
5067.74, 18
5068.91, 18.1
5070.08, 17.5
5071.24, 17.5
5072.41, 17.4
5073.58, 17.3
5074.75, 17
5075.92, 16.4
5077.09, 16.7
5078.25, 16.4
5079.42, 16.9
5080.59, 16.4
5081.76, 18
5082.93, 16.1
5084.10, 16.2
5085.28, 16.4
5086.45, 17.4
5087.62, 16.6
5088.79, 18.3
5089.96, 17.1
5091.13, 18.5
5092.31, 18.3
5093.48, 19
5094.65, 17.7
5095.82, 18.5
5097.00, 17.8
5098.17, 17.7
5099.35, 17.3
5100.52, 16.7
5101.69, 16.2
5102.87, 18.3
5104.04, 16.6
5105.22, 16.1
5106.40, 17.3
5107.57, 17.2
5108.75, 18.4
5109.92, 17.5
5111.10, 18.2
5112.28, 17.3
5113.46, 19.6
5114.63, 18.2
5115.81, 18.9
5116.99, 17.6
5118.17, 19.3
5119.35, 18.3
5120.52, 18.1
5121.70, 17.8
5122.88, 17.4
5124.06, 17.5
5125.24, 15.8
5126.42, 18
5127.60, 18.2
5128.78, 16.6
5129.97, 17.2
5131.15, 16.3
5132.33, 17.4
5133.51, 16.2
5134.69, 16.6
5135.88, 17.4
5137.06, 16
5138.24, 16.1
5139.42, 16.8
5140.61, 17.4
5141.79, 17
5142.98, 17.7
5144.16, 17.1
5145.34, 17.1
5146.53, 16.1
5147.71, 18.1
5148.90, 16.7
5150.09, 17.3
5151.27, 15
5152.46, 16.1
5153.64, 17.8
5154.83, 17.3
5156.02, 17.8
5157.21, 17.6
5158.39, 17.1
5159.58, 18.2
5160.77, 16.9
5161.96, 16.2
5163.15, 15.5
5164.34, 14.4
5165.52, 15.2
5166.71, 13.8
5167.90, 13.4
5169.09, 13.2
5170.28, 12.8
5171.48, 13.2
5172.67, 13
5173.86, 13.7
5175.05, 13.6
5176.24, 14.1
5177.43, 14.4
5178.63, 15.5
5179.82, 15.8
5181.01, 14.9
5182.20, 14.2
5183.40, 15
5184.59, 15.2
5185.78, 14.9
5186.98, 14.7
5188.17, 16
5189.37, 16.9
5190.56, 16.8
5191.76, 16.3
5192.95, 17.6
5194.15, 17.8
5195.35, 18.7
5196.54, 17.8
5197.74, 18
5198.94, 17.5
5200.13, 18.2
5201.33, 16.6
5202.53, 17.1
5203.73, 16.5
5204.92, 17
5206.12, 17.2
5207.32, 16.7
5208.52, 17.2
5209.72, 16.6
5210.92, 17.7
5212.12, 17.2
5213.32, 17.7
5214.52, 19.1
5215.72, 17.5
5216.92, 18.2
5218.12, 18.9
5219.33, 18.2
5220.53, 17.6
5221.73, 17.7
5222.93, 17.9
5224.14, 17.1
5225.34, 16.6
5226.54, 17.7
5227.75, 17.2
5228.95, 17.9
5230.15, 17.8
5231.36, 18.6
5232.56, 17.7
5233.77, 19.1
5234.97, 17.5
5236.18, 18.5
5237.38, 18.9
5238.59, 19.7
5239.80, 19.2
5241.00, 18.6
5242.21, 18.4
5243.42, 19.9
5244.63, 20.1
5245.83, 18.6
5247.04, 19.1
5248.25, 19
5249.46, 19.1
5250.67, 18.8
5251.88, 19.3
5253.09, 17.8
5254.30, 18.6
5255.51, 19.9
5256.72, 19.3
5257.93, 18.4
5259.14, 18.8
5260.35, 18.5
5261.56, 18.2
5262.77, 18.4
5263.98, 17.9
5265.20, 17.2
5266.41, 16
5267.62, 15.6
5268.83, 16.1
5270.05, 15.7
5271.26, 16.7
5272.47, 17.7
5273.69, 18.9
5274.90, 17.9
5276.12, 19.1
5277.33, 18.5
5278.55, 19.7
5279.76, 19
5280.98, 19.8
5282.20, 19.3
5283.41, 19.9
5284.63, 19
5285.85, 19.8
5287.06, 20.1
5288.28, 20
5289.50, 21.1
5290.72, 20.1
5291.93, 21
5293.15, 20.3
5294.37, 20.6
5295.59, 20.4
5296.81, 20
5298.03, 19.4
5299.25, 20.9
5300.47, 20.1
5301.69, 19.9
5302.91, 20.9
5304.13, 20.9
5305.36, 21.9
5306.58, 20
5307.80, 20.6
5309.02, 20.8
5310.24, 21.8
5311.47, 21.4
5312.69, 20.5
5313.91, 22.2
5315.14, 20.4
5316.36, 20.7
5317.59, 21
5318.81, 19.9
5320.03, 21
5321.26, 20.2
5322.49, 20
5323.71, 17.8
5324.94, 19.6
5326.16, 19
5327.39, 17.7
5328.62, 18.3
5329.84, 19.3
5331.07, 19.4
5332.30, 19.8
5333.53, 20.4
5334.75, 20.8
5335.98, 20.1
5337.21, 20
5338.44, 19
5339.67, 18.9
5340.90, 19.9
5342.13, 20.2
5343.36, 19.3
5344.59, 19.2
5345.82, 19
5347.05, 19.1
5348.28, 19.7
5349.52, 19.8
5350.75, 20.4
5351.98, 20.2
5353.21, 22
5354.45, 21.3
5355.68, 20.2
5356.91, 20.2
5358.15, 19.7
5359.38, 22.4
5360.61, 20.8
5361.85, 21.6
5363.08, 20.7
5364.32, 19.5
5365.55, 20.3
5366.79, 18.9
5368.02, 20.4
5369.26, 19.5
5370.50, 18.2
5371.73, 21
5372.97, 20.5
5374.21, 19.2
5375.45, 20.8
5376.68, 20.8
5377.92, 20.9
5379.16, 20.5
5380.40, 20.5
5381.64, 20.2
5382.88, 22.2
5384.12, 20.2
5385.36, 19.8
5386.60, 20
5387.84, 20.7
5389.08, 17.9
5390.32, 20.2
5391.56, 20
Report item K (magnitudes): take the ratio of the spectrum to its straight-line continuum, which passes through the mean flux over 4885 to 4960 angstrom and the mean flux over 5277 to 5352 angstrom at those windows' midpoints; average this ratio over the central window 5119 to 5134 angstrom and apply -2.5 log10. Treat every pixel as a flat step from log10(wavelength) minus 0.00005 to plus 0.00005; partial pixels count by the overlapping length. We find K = 0.13 mag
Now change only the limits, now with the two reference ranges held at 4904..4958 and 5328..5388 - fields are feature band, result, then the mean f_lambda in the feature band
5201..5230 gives 0.13 mag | 17.5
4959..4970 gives 0.05 mag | 18.3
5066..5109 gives 0.12 mag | 17.3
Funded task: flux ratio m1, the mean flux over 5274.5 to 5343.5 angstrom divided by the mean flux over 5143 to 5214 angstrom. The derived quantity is 1.24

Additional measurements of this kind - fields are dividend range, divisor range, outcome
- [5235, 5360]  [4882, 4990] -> 1.04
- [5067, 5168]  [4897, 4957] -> 0.90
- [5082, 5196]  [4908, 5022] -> 0.91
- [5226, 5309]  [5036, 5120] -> 1.07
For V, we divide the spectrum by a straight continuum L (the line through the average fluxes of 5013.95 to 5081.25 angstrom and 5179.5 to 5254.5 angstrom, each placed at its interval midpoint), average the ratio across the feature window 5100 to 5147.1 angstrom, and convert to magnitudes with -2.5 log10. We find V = 0.02 mag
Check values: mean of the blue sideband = 17.7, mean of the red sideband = 17.6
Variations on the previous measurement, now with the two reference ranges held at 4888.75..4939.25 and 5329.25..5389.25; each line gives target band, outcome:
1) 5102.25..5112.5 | 0.12 mag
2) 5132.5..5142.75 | 0.17 mag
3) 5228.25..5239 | 0.08 mag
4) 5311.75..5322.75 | -0.04 mag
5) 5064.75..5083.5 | 0.12 mag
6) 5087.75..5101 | 0.09 mag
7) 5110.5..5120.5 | 0.06 mag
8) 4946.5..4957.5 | -0.03 mag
